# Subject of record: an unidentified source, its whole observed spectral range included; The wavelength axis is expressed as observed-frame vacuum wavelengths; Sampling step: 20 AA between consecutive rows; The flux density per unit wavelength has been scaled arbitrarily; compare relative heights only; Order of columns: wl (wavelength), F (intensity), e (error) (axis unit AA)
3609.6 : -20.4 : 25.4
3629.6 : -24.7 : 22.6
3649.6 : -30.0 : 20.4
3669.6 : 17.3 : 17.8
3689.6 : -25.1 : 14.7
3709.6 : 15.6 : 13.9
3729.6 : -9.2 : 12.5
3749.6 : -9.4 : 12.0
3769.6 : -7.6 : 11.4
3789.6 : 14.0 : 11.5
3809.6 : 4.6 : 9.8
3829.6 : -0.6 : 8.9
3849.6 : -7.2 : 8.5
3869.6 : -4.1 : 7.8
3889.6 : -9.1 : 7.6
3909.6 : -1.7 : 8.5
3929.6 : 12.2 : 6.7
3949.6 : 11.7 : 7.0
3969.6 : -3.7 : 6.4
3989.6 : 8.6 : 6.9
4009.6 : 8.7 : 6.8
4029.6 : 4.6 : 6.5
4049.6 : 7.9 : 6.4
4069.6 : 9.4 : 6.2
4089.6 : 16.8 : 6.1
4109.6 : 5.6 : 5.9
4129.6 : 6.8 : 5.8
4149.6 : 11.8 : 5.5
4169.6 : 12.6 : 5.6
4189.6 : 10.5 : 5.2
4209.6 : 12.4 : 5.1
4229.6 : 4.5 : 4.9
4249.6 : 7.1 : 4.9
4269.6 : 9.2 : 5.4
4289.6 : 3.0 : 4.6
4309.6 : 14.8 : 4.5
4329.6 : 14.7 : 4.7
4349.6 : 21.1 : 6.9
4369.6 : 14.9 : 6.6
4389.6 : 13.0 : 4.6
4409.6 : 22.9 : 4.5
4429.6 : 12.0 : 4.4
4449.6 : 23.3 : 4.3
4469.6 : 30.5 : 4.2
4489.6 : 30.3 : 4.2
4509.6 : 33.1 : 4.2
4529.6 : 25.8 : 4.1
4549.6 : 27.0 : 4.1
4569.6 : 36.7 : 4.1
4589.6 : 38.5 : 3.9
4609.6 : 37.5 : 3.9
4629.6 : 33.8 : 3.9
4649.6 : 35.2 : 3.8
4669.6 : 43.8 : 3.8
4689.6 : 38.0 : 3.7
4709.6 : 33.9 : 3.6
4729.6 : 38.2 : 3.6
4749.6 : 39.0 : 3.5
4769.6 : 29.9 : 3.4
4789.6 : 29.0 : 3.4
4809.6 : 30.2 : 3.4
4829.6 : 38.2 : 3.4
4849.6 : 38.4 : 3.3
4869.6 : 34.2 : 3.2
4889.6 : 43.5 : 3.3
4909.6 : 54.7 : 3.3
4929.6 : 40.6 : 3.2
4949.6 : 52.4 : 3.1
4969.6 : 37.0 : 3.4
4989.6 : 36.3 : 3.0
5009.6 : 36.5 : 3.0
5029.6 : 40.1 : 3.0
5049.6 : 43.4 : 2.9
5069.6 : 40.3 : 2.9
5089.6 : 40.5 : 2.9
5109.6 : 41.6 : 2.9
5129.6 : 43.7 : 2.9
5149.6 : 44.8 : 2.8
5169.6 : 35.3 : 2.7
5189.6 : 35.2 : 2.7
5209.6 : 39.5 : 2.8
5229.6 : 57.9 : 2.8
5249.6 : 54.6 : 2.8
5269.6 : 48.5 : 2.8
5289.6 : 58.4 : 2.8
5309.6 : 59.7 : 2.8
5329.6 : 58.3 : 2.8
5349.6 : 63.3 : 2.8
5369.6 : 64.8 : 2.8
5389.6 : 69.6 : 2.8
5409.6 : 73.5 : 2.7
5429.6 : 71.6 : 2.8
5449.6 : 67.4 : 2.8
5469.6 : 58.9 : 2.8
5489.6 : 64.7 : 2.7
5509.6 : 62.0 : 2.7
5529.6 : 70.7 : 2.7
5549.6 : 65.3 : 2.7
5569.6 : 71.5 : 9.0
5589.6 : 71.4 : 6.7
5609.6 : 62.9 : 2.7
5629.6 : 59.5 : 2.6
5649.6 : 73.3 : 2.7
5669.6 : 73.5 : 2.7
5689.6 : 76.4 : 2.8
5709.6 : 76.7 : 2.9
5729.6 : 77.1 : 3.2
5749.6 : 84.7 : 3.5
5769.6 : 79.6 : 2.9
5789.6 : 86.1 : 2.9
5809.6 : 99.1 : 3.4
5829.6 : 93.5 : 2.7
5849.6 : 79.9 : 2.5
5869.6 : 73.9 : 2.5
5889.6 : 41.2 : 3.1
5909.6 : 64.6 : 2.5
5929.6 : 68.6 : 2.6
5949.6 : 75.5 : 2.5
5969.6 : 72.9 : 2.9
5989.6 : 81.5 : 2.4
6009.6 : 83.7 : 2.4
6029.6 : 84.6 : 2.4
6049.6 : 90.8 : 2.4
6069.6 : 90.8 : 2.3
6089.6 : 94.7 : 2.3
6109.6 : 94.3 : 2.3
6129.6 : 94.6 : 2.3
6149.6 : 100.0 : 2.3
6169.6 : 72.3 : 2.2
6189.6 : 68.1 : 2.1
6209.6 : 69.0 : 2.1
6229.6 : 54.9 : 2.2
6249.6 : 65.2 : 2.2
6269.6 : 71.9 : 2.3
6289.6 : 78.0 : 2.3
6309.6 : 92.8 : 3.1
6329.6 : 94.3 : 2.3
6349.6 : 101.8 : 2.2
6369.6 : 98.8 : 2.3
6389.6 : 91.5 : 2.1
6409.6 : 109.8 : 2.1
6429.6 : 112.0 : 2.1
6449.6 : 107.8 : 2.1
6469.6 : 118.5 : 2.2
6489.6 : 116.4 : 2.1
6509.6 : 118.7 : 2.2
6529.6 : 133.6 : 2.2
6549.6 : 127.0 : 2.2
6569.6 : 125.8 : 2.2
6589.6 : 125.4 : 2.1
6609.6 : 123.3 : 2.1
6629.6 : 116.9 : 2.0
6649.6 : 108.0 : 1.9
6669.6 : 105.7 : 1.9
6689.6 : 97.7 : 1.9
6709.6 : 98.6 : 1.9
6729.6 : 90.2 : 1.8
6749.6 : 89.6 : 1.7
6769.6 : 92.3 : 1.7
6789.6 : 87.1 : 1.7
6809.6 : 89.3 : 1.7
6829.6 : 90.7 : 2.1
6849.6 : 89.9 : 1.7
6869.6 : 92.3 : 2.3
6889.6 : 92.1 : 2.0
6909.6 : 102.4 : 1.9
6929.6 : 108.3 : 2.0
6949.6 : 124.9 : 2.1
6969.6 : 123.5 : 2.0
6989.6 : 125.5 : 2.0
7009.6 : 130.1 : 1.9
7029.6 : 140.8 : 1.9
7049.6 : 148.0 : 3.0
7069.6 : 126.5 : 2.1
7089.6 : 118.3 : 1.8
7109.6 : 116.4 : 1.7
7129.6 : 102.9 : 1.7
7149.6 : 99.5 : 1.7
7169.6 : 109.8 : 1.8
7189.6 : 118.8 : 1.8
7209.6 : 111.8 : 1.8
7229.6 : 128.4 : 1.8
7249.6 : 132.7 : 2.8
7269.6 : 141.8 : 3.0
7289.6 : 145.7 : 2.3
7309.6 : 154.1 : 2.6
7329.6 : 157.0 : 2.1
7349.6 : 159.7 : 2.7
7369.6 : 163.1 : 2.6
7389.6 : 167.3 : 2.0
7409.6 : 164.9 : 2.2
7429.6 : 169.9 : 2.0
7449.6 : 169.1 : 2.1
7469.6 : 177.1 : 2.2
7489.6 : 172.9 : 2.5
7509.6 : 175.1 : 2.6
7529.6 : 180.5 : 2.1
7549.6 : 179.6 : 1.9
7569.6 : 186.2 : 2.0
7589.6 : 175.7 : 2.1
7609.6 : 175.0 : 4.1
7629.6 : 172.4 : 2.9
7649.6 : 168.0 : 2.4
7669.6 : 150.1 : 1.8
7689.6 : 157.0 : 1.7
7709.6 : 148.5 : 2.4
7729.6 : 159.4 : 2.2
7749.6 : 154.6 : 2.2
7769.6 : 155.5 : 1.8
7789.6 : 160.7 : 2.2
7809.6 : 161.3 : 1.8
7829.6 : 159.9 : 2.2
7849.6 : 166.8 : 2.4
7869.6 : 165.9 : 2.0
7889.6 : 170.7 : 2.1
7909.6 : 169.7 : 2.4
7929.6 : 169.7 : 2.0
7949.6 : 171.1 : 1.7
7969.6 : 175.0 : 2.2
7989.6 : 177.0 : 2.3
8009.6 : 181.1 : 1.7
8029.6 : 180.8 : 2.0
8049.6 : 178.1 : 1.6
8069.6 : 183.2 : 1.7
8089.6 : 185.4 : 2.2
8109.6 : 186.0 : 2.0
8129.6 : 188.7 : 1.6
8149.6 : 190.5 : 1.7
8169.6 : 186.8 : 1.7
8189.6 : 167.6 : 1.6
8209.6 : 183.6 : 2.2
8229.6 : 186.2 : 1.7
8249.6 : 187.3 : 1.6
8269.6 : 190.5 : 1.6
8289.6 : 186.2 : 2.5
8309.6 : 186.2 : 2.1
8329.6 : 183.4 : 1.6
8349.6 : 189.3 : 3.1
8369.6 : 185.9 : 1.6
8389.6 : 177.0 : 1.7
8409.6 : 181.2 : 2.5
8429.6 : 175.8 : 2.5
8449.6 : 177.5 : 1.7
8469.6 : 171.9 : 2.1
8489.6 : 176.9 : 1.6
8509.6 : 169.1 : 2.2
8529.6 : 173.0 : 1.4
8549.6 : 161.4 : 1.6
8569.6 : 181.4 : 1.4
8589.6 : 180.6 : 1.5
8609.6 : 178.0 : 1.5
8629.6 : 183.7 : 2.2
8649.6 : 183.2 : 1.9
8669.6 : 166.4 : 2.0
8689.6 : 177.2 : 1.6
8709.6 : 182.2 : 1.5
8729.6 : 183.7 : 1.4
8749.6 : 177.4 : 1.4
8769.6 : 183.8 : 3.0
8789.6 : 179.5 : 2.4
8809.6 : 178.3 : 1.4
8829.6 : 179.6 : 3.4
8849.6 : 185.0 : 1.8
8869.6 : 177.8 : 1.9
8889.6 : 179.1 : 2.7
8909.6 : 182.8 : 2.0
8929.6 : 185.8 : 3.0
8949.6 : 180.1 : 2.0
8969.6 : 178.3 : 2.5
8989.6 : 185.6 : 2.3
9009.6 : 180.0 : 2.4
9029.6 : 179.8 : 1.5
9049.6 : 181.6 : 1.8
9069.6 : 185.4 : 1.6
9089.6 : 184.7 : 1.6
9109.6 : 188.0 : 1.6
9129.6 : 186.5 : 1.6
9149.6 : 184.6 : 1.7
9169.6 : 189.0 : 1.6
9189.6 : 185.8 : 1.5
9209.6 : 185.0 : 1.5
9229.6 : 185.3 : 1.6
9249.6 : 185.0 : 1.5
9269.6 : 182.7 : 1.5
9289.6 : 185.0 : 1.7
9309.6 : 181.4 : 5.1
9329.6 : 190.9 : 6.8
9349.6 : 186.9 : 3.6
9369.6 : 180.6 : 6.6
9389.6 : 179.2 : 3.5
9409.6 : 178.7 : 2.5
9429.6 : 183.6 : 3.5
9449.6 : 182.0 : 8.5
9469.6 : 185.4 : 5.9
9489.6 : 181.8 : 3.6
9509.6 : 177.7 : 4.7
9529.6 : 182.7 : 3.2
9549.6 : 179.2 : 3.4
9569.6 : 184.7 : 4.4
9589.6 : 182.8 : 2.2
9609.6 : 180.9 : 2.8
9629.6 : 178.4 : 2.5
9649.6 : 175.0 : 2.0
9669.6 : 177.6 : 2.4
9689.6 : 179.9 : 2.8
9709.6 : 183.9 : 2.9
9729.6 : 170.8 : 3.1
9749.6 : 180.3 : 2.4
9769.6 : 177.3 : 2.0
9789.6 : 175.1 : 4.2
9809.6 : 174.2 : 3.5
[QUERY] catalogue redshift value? 0.00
